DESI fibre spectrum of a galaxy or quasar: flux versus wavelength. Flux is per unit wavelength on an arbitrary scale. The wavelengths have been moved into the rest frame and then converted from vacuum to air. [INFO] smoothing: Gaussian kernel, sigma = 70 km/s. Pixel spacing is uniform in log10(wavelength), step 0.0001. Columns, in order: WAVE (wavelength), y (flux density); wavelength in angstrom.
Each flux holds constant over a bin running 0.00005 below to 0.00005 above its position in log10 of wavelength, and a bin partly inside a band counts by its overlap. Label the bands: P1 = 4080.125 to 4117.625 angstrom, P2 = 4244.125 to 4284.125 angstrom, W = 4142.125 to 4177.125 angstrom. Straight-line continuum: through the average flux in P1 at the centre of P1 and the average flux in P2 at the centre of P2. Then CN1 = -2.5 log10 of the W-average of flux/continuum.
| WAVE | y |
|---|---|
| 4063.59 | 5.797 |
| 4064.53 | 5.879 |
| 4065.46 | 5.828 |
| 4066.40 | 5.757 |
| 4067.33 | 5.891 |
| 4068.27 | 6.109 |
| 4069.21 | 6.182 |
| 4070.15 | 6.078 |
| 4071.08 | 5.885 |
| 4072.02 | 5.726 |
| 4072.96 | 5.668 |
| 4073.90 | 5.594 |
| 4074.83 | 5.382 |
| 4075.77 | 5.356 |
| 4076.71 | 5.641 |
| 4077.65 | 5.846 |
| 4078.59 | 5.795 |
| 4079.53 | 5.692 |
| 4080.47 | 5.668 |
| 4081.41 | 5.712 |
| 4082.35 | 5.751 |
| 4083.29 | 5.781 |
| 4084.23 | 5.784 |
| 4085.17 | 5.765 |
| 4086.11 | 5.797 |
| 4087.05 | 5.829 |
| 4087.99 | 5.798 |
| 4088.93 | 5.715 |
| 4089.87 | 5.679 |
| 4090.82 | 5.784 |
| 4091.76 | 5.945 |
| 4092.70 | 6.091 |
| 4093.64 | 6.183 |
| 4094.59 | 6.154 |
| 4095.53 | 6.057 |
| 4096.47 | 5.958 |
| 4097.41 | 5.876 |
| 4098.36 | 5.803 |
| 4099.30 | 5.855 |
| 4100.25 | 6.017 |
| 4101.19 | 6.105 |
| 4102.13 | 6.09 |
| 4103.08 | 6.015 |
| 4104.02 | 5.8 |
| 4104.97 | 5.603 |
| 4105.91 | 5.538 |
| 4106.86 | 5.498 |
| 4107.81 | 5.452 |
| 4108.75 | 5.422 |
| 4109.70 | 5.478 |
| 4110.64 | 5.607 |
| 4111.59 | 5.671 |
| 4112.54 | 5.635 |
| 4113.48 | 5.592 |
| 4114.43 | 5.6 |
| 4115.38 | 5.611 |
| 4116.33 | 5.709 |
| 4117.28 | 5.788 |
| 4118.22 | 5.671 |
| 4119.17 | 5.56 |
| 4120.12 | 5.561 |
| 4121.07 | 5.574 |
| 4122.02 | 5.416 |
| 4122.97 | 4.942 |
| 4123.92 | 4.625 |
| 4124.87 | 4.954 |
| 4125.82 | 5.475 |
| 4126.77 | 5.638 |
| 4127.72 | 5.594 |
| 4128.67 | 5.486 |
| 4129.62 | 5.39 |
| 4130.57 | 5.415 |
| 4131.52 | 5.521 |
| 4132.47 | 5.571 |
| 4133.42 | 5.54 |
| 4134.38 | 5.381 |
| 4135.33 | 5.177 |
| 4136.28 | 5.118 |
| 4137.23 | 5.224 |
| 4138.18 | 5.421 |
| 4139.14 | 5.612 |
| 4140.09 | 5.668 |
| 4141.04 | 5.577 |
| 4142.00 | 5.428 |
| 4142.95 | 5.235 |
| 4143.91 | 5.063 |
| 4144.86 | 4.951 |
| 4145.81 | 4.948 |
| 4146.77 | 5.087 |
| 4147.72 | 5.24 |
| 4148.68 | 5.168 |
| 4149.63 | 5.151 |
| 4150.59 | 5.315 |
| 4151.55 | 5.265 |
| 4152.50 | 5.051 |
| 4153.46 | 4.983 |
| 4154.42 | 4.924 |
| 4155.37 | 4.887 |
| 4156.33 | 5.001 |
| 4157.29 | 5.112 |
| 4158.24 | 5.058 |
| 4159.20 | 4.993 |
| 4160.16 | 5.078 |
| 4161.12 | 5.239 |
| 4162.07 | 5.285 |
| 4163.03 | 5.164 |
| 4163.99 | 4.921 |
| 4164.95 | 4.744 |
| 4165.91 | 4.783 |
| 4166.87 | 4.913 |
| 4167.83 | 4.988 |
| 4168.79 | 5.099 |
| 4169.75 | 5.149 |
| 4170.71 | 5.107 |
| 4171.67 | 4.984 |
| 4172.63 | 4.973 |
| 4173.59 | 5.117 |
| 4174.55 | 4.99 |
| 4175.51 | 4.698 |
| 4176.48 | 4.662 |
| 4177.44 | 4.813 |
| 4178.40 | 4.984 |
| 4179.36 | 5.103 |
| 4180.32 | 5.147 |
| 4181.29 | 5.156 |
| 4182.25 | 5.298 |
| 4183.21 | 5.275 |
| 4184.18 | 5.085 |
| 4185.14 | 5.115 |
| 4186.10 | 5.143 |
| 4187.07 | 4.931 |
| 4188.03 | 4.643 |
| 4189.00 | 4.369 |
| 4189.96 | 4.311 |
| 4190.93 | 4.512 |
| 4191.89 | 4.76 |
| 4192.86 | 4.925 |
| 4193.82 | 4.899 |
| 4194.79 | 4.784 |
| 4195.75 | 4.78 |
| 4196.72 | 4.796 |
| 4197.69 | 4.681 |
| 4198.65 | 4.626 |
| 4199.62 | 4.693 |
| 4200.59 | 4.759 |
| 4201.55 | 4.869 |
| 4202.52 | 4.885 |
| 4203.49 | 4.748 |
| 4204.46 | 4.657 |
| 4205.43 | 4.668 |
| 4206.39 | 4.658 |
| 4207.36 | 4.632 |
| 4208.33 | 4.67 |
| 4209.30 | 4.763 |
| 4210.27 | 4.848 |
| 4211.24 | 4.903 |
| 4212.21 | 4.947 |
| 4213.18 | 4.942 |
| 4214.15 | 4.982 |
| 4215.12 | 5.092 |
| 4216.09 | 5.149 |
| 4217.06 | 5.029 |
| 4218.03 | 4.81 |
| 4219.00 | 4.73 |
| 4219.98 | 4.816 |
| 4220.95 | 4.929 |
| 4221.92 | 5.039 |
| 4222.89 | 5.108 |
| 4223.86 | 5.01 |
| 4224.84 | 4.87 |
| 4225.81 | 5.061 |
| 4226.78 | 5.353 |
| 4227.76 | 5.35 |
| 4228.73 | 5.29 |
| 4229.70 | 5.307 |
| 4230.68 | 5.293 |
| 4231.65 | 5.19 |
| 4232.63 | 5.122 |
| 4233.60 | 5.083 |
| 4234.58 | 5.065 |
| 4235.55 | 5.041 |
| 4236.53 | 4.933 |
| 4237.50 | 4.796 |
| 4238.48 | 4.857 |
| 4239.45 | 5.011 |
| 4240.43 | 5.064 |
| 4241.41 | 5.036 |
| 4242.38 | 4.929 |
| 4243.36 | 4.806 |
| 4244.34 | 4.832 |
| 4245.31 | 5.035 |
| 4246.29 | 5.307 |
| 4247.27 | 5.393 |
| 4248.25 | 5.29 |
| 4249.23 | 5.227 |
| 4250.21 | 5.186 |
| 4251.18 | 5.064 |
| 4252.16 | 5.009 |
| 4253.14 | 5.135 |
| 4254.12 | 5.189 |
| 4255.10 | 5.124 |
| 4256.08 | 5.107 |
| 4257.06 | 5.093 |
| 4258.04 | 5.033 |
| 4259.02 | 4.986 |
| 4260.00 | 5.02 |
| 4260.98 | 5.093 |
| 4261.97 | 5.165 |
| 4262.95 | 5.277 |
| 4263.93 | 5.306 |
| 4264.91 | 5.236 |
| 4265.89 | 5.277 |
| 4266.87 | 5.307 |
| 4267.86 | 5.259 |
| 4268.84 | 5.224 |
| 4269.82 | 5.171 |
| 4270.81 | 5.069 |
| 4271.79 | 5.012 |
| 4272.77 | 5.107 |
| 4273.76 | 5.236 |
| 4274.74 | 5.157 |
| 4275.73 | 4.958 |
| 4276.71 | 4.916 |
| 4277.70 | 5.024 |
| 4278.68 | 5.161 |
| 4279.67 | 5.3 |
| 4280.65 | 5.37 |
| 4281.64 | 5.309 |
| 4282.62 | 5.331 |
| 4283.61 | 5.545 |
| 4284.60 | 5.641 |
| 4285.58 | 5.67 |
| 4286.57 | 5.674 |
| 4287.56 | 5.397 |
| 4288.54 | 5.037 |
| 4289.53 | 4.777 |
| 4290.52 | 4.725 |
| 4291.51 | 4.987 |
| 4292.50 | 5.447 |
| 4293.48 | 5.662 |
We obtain 0.11 mag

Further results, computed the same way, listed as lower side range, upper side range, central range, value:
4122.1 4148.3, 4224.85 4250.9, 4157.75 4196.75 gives 0.06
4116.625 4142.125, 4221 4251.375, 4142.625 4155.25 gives 0.05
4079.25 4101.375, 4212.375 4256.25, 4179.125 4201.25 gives 0.10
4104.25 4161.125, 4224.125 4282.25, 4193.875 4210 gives 0.11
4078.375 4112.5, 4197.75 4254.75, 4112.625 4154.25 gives 0.04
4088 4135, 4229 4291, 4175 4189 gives 0.09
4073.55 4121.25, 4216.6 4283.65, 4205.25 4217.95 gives 0.08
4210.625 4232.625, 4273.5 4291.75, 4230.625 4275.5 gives 0.01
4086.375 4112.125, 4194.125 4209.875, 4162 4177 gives 0.02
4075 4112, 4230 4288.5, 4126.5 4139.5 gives 0.04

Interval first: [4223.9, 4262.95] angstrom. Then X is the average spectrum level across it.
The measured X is 5.1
